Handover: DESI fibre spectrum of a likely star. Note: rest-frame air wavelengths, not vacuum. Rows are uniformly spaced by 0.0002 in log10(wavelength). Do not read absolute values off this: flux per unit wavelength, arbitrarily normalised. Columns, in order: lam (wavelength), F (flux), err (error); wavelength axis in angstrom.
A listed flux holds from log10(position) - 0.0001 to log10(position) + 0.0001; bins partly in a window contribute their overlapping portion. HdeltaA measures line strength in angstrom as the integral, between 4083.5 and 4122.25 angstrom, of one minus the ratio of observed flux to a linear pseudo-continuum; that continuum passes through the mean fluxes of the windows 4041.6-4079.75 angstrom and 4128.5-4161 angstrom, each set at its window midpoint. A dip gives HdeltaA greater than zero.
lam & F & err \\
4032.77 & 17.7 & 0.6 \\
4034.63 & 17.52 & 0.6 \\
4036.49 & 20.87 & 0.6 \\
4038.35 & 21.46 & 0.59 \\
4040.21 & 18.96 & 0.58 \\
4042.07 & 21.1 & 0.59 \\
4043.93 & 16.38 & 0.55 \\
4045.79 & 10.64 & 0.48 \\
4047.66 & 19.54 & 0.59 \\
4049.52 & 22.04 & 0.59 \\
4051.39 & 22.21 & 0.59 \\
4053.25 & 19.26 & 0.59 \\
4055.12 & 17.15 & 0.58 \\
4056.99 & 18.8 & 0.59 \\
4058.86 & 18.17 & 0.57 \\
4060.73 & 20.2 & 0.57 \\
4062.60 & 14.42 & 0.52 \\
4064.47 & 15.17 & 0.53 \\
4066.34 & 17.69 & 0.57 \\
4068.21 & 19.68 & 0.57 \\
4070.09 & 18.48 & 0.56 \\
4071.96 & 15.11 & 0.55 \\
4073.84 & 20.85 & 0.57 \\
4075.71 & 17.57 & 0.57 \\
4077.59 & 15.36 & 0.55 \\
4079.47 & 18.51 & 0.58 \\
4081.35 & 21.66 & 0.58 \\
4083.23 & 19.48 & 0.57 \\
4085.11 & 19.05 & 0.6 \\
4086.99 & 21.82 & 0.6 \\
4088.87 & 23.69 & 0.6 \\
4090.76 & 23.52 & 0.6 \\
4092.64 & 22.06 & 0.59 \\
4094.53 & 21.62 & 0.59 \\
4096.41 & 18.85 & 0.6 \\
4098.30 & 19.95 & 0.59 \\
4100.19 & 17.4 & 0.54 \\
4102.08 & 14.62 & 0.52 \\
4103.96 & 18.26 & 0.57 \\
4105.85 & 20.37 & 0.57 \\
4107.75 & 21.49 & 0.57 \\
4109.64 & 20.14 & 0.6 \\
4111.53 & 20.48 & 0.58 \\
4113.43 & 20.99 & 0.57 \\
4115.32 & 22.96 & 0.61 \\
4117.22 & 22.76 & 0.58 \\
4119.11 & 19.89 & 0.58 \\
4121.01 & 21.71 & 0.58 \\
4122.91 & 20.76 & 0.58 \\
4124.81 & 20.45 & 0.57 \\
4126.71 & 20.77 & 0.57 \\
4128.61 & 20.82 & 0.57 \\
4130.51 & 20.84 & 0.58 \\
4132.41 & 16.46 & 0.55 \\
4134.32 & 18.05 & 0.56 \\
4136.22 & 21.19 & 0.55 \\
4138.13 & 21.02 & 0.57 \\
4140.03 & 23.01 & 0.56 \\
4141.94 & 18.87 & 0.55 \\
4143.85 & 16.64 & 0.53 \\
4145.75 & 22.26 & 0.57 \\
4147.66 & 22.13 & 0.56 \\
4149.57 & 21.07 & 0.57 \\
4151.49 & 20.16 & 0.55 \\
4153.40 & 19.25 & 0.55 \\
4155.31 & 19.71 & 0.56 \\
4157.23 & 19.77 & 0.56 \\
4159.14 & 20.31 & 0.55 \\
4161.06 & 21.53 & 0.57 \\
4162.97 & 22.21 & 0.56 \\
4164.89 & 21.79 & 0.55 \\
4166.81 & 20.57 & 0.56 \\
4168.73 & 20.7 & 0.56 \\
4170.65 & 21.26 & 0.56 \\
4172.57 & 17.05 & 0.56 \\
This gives -3.1 angstrom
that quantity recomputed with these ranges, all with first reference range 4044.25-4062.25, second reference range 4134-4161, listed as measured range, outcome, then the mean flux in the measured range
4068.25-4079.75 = 0.7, 17.8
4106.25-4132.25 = -1.5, 20.9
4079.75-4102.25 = -1.5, 20.4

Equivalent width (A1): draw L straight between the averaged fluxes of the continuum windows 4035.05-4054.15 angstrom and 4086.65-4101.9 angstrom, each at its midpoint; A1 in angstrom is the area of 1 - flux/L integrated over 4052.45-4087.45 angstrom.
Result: 2.99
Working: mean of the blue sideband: 19.2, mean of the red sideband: 20.8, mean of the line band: 18.3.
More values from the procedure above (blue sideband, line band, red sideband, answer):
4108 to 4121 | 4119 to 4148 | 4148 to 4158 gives 0.58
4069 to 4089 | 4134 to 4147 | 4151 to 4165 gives -0.05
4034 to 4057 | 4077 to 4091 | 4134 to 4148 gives -0.58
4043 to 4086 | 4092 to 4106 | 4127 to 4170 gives 0.04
